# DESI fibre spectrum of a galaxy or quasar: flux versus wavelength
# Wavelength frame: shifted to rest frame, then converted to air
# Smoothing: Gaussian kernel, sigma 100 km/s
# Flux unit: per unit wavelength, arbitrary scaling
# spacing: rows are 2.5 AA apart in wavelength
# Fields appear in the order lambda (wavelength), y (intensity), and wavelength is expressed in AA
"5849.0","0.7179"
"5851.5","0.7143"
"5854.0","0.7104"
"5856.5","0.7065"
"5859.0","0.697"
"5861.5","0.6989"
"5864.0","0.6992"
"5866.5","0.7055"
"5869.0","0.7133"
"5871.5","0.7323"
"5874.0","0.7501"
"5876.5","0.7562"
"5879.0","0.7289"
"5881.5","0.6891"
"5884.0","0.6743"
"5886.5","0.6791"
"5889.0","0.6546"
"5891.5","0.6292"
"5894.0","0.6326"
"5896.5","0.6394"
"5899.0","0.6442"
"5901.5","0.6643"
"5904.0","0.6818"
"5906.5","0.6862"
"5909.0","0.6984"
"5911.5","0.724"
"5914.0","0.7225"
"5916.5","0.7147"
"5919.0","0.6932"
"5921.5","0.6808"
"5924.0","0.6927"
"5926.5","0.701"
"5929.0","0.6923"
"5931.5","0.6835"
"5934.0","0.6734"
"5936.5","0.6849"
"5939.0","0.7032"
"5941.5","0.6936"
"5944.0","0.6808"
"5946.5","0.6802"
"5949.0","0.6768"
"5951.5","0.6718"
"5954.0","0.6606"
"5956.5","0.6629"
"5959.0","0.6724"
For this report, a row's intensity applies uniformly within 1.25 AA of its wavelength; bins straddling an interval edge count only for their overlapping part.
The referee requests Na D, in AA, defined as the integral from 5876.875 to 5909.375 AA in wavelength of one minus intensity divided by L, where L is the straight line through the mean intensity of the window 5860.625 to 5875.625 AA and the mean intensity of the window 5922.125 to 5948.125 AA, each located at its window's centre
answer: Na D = 1.7 AA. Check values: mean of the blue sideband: 0.718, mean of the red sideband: 0.688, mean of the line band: 0.671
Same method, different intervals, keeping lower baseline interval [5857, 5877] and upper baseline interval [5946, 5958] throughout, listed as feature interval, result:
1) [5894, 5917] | 0.4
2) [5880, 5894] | 0.8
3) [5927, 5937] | -0.1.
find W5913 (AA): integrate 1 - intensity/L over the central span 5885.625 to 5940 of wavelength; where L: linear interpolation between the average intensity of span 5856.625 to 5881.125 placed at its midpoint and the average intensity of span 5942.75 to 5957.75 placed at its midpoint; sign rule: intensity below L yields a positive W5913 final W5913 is 1.0 AA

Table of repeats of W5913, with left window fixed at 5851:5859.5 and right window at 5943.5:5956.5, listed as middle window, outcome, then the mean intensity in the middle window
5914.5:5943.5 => -0.5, 0.693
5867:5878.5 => -0.6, 0.735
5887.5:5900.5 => 1.0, 0.641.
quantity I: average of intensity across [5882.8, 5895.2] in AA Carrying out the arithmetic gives 0.654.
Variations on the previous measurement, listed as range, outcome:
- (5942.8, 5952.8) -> 0.677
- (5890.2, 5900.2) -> 0.636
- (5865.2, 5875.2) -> 0.725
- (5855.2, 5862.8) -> 0.701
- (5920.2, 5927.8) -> 0.692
